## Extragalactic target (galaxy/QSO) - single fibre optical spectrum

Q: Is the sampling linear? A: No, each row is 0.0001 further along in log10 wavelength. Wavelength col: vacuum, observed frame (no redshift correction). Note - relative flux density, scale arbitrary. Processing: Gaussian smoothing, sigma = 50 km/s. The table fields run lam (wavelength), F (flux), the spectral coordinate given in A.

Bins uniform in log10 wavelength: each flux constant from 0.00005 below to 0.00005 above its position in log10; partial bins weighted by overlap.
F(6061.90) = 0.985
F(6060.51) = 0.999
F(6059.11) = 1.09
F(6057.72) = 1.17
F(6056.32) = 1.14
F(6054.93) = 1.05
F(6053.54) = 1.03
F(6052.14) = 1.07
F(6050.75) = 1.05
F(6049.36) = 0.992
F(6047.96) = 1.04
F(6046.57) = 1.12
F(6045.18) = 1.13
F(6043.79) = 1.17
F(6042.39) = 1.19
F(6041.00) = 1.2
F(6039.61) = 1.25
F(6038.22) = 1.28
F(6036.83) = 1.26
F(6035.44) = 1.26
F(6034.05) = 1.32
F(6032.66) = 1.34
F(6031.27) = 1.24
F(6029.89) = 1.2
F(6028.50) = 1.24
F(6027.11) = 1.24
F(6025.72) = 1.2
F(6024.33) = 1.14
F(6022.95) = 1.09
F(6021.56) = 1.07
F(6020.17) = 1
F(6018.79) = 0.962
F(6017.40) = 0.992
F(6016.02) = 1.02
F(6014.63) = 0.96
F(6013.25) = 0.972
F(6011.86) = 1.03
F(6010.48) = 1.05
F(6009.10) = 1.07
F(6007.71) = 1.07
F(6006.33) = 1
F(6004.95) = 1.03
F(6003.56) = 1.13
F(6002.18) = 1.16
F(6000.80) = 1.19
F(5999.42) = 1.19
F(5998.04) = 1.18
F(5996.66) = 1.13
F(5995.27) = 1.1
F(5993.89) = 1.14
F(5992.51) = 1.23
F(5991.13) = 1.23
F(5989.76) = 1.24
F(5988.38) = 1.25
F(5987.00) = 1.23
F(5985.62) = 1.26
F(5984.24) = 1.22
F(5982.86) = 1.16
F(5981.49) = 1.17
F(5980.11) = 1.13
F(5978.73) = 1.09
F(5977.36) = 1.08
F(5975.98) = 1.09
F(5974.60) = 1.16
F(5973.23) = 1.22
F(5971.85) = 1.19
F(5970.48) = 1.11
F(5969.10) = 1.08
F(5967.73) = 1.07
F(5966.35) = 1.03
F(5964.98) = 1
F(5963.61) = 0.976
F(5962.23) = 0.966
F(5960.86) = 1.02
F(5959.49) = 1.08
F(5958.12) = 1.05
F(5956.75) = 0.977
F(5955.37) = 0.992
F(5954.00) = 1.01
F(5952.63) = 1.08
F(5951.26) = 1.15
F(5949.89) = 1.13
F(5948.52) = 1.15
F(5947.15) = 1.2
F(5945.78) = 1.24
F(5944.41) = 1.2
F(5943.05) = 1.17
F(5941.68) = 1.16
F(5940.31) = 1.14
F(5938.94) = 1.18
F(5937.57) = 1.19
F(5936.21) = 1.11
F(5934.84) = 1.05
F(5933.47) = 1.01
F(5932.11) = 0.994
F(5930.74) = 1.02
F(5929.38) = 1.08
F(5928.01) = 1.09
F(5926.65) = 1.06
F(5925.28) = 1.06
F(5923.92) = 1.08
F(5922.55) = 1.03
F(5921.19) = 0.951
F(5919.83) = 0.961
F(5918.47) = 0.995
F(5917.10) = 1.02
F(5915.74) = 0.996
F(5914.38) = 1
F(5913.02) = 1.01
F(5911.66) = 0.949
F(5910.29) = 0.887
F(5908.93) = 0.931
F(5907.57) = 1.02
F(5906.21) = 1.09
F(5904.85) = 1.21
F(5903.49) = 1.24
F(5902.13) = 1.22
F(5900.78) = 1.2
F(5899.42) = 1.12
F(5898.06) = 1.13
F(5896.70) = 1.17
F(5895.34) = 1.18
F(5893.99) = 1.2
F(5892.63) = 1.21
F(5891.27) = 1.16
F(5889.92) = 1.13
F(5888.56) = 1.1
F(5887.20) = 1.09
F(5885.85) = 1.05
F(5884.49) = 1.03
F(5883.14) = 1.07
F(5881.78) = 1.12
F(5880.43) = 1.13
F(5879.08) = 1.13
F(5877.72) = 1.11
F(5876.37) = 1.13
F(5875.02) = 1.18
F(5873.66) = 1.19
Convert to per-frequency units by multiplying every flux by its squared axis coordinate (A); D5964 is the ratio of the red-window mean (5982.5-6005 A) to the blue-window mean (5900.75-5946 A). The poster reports 1.13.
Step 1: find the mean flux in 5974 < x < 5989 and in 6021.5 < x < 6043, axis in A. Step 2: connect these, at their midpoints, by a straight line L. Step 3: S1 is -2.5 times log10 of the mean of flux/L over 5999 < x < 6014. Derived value 0.11 mag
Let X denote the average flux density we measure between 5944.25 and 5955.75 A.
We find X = 1.13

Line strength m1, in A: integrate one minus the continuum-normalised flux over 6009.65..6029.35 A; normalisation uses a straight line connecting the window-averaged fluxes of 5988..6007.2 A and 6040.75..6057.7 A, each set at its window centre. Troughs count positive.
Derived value 1.05 A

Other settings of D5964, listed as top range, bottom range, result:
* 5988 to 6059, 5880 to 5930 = 1.09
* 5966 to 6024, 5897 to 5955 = 1.05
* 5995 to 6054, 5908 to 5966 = 1.10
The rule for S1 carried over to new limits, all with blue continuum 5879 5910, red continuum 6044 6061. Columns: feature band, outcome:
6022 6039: -0.14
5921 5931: 0.06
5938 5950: -0.06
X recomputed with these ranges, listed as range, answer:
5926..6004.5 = 1.12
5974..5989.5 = 1.17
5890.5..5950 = 1.1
